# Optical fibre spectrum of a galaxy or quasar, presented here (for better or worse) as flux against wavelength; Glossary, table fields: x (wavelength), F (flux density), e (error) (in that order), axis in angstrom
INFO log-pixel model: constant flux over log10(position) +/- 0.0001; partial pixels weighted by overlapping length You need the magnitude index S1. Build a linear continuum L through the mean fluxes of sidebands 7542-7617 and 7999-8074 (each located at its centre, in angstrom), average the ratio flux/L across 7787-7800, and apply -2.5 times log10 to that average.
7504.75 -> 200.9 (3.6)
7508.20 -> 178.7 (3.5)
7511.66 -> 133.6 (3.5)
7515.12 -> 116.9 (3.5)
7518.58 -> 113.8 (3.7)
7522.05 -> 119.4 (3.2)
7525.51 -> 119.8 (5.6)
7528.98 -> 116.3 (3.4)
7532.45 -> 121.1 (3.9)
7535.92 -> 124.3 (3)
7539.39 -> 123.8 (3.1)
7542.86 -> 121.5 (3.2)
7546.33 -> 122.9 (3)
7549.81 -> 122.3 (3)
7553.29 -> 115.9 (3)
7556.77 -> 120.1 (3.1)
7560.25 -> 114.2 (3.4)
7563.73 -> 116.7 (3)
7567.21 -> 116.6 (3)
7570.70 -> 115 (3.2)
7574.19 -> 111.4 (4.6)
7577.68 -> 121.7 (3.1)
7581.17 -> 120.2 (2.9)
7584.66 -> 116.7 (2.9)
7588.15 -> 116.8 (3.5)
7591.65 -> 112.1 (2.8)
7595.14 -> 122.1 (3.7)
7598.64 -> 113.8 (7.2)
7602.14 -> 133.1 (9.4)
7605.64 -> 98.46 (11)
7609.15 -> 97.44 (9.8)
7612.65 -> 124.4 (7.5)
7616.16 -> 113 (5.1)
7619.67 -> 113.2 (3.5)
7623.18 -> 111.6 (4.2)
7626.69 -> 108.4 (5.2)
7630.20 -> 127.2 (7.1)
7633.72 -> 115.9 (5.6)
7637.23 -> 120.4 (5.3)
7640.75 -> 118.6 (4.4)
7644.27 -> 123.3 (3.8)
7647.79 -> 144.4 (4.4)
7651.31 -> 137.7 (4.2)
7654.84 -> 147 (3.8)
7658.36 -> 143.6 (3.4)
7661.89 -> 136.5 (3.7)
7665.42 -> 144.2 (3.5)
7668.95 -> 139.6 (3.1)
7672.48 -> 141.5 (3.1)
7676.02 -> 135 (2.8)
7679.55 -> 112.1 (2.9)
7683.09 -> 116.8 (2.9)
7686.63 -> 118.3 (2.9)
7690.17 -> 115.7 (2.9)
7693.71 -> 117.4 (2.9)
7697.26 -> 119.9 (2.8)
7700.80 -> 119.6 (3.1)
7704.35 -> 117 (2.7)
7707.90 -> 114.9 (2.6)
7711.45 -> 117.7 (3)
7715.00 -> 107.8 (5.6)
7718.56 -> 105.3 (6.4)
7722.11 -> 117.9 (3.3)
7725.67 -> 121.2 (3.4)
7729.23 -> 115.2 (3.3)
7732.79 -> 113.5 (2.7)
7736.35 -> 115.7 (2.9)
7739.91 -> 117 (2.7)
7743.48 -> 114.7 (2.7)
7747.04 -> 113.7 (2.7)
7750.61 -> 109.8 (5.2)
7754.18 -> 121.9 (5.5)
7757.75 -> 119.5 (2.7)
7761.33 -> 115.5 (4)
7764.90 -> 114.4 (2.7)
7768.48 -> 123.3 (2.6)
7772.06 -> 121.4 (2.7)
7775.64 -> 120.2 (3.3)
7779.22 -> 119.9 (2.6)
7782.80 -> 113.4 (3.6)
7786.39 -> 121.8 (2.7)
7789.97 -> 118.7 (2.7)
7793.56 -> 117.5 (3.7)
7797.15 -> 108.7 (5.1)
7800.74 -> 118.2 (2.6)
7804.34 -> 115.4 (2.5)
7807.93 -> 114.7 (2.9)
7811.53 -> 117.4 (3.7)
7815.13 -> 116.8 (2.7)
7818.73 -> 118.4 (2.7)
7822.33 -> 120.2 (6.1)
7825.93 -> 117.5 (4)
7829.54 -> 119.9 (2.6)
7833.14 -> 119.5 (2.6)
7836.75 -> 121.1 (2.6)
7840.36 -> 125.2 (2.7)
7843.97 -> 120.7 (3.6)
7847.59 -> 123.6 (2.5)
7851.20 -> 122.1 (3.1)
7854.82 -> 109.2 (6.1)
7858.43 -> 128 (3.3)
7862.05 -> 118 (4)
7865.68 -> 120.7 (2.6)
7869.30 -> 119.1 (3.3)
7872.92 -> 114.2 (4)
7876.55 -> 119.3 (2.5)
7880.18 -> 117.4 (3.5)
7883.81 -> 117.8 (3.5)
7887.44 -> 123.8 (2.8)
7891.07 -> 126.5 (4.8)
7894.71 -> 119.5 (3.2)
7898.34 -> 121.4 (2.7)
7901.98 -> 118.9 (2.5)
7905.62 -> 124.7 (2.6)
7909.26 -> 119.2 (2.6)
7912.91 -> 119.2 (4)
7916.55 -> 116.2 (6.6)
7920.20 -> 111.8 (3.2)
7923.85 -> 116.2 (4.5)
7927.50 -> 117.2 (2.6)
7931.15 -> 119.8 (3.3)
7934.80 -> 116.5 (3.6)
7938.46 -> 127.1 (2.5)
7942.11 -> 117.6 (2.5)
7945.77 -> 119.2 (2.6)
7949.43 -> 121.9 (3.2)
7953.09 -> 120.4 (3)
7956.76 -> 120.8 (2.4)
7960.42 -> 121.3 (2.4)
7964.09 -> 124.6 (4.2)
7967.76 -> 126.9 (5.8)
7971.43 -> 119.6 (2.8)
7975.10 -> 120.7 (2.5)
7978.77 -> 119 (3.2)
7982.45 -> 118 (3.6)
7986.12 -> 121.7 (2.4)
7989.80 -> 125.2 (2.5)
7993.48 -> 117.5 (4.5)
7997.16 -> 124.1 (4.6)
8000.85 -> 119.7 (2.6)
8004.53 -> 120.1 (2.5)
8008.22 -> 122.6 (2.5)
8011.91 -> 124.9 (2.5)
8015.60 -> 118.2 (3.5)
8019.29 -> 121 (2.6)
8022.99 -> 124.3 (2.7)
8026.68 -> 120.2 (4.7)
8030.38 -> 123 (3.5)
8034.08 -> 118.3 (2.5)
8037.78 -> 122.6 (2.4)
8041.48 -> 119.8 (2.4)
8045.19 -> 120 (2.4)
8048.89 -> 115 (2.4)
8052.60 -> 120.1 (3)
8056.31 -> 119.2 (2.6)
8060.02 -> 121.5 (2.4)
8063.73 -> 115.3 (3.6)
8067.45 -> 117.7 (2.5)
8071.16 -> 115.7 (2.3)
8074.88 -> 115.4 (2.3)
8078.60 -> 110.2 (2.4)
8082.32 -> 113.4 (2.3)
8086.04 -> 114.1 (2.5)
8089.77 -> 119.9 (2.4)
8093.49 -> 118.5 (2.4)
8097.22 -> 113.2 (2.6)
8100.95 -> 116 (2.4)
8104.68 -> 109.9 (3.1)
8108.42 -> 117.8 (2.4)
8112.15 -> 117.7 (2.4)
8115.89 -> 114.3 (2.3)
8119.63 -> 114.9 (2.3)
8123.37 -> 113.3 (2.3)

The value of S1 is 0.02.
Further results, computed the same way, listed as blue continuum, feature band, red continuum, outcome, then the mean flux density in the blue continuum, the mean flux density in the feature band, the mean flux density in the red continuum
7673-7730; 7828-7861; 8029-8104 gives -0.032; 118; 121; 117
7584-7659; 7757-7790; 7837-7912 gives 0.016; 121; 119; 120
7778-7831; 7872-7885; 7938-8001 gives 0.016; 117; 117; 121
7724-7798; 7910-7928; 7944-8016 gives 0.037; 117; 116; 121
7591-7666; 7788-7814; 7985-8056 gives 0.056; 123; 116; 121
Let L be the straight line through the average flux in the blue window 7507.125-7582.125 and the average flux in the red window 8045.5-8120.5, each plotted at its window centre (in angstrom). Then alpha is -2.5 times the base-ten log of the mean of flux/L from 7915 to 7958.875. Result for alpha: -0.01 mag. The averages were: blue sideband 122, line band 119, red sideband 116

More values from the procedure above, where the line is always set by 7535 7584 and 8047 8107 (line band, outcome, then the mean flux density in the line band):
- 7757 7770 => 0.00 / 118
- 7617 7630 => 0.05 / 113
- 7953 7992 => -0.05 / 122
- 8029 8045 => -0.04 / 121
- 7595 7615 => 0.04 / 114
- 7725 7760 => 0.02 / 116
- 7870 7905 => -0.03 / 120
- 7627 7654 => -0.07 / 126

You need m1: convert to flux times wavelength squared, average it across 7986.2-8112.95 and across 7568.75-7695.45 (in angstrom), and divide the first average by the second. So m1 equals 1.1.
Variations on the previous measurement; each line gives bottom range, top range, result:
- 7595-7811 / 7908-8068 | 1.08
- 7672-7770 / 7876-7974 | 1.08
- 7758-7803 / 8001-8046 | 1.09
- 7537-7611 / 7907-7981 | 1.13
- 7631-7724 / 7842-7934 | 1.01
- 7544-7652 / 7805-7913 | 1.09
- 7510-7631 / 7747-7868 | 1.07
